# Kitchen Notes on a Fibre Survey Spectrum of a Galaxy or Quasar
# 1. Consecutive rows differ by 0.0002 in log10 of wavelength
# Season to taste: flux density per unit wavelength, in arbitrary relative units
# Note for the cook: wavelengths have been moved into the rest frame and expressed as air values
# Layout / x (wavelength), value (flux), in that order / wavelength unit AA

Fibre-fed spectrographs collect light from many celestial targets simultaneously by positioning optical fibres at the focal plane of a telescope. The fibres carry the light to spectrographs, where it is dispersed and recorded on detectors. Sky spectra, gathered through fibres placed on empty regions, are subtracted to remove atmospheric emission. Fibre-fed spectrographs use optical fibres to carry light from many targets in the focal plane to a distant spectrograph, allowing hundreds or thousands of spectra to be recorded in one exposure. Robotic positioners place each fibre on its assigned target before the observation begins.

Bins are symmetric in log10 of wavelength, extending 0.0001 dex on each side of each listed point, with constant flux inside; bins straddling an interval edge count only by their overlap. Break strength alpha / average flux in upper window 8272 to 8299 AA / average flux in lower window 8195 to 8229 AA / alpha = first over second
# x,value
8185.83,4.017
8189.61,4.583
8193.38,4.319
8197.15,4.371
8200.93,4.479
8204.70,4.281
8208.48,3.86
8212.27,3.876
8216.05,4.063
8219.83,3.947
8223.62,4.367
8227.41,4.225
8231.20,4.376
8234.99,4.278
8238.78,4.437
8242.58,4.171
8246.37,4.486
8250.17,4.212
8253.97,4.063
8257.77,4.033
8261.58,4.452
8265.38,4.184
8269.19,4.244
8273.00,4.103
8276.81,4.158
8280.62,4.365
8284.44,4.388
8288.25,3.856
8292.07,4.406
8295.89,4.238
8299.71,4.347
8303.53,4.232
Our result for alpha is 1.02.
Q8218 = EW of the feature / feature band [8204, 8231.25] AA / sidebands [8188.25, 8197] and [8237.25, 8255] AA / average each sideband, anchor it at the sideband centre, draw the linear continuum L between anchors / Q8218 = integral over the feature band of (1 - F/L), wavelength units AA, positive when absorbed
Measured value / 1.6 AA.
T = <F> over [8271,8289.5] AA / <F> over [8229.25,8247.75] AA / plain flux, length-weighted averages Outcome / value 0.96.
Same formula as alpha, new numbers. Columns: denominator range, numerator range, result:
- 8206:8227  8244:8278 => 1.04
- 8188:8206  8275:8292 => 0.96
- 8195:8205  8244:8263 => 0.97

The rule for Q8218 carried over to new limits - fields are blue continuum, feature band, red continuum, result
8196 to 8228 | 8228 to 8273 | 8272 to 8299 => -0.7 AA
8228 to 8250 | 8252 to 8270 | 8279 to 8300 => 0.5 AA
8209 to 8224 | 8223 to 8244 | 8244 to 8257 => -0.9 AA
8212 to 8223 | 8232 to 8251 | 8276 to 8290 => -1.1 AA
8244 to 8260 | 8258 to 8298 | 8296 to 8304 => 0.2 AA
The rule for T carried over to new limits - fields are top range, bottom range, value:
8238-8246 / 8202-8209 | 1.04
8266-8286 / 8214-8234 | 1.01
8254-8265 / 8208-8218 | 1.07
